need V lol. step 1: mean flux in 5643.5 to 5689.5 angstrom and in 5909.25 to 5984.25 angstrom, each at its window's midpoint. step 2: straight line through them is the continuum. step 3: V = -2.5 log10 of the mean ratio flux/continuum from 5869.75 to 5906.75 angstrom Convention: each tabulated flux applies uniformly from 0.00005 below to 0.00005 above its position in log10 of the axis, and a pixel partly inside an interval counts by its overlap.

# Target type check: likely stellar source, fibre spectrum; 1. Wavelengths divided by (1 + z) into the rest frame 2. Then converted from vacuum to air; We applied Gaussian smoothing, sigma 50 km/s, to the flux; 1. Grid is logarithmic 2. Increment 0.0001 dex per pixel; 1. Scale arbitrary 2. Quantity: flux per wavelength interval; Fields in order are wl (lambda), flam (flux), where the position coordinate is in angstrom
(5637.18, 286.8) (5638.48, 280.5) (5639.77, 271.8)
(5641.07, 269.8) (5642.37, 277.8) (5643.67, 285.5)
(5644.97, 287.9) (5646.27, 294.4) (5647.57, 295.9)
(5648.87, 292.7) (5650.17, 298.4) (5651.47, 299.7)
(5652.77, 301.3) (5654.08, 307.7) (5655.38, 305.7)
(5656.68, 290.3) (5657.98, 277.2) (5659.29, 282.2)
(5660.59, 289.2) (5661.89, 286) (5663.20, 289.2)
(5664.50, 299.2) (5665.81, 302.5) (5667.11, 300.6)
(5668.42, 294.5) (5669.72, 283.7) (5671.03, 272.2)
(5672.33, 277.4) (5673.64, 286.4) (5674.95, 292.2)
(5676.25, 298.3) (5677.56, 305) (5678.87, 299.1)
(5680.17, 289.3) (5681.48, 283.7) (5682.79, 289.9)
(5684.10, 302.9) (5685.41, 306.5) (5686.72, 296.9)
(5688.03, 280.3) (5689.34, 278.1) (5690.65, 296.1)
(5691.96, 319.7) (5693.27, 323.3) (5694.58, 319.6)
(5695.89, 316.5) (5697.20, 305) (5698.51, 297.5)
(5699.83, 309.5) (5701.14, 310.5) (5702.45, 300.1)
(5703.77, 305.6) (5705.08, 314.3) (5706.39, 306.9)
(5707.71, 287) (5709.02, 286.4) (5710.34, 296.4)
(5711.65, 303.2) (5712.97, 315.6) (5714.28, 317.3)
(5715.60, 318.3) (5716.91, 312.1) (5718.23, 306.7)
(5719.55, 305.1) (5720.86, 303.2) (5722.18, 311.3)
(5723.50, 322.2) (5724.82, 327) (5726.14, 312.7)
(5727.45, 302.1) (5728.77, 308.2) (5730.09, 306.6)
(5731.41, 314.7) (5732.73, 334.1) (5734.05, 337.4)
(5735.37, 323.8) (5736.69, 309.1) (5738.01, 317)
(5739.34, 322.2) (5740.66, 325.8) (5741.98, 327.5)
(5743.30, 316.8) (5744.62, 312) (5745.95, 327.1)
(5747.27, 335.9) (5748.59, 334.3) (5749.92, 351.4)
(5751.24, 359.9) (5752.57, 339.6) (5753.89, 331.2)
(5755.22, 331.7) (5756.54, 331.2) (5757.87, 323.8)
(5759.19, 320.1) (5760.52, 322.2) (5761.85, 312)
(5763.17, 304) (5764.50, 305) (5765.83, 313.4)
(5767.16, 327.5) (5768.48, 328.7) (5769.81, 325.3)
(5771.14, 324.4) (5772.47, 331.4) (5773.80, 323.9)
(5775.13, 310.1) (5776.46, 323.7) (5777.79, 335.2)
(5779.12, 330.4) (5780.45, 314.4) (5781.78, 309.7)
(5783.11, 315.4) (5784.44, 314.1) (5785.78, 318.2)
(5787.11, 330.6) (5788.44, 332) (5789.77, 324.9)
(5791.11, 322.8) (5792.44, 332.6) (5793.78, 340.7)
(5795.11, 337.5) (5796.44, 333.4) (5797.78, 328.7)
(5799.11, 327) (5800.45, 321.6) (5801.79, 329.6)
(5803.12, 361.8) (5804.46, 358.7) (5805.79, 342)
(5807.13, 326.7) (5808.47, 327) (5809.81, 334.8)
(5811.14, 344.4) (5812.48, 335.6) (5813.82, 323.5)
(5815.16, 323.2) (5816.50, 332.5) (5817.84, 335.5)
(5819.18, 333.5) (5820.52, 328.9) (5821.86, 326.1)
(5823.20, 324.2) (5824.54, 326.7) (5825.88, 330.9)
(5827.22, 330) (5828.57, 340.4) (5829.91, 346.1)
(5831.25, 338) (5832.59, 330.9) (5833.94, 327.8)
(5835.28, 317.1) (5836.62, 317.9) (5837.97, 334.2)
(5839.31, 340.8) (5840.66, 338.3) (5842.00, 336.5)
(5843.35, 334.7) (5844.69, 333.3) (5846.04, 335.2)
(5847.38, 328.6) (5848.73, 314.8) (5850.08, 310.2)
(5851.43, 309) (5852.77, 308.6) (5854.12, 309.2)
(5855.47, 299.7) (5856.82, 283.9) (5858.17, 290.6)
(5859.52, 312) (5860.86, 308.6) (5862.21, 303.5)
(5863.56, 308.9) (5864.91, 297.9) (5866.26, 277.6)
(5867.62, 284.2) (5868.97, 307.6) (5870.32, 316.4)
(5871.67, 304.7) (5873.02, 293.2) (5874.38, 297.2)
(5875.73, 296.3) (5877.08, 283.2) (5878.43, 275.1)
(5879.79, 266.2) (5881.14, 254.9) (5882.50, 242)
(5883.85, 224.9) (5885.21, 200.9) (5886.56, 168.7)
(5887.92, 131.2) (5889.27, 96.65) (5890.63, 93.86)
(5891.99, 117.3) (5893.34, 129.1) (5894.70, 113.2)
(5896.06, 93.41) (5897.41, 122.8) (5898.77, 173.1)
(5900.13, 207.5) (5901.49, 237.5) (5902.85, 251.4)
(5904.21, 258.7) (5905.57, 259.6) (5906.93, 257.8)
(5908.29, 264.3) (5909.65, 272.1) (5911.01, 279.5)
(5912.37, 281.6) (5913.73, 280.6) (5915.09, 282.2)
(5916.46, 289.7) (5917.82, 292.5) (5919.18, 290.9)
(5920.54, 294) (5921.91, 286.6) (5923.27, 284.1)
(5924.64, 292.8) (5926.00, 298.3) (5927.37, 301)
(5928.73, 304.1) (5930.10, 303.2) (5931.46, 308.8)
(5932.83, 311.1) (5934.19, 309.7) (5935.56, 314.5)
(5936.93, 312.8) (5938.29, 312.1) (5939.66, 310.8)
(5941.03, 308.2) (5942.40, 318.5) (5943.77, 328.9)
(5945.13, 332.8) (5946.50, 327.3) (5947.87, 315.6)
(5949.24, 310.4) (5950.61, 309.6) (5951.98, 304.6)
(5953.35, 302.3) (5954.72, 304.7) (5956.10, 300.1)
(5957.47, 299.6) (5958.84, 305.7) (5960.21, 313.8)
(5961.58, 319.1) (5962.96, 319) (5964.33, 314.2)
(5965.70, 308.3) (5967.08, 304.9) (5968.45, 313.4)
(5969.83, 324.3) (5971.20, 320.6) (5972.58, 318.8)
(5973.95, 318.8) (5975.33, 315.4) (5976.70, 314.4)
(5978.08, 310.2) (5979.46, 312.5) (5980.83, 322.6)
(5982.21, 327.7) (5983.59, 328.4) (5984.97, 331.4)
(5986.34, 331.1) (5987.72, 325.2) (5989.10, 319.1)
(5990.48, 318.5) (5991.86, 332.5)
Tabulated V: 0.39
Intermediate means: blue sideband 292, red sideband 307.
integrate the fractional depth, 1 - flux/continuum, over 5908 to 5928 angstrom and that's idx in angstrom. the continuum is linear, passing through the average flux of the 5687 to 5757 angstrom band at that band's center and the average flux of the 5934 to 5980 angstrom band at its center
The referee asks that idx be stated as 1.7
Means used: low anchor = 315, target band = 286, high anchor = 313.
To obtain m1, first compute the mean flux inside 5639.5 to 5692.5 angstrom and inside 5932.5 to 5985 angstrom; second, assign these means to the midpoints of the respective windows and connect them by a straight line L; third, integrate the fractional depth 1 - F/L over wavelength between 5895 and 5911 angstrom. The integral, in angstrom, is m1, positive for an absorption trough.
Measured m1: 4.8 angstrom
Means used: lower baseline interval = 292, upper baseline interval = 315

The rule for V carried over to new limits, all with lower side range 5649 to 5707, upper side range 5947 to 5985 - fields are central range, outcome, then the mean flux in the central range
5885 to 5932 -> 0.316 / 232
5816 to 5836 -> -0.087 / 331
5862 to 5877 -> 0.037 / 298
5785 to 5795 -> -0.087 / 329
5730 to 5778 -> -0.080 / 325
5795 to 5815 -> -0.104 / 335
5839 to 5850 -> -0.083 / 331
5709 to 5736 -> -0.047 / 313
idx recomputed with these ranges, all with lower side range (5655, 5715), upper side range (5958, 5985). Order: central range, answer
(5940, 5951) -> -0.1 angstrom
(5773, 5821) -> -3.9 angstrom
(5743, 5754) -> -1.2 angstrom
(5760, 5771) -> -0.5 angstrom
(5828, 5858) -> -1.5 angstrom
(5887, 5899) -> 7.5 angstrom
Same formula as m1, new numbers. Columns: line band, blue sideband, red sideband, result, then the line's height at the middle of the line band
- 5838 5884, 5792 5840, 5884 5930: -3.3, 281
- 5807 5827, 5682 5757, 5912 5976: -1.2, 311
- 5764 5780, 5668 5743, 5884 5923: -2.8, 276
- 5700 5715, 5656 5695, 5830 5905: -0.8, 289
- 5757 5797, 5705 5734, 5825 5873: -1.2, 313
